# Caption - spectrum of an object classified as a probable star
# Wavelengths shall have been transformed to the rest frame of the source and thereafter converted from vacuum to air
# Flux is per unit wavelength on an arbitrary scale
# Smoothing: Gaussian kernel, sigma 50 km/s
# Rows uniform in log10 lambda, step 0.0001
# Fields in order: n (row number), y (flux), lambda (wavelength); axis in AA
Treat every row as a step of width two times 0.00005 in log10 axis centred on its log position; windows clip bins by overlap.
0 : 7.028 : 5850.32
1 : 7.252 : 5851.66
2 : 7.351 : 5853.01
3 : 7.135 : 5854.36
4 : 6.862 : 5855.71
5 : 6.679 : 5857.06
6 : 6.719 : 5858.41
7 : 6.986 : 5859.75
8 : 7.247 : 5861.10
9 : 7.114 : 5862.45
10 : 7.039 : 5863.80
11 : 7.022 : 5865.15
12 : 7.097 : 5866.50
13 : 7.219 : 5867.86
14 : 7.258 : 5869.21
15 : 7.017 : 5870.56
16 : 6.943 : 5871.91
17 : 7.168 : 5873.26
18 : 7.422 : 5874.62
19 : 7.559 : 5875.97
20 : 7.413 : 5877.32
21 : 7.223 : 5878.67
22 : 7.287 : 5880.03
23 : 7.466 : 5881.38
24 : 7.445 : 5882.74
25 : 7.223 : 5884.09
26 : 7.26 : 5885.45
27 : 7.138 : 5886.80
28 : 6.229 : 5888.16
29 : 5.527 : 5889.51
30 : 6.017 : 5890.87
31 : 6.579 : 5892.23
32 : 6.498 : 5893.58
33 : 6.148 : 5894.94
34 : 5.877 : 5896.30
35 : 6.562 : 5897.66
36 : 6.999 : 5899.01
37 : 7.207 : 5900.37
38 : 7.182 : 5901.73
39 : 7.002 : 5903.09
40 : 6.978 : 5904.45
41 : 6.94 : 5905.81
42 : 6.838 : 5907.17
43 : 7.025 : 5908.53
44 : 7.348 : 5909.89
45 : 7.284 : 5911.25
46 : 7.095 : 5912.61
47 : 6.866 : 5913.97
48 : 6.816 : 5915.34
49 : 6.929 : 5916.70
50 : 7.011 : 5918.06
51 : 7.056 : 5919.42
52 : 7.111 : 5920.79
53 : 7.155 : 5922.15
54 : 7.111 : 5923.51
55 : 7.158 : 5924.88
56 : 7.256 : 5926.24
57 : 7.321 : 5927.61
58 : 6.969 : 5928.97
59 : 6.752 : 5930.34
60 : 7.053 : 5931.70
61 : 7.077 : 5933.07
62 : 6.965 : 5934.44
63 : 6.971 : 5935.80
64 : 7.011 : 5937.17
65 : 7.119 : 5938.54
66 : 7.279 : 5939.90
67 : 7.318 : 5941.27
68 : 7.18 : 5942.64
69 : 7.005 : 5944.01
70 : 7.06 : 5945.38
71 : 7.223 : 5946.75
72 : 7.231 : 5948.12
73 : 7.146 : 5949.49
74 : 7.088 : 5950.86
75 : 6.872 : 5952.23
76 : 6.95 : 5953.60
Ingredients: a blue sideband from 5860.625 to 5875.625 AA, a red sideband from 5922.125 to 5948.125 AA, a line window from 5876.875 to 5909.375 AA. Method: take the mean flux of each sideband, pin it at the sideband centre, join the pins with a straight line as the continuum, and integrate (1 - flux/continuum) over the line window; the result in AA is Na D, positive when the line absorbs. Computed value 1.35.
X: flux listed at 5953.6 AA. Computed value 6.95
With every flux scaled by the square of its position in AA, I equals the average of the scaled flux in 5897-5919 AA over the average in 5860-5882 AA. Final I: 1.0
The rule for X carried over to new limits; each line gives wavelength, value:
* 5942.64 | 7.18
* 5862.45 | 7.114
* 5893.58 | 6.498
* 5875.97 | 7.559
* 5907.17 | 6.838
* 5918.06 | 7.011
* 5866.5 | 7.097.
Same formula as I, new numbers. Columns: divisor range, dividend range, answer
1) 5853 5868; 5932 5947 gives 1.04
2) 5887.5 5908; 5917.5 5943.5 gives 1.09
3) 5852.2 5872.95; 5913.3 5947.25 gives 1.03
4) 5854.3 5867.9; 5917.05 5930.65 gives 1.04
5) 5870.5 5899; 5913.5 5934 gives 1.04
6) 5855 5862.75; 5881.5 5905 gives 0.98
